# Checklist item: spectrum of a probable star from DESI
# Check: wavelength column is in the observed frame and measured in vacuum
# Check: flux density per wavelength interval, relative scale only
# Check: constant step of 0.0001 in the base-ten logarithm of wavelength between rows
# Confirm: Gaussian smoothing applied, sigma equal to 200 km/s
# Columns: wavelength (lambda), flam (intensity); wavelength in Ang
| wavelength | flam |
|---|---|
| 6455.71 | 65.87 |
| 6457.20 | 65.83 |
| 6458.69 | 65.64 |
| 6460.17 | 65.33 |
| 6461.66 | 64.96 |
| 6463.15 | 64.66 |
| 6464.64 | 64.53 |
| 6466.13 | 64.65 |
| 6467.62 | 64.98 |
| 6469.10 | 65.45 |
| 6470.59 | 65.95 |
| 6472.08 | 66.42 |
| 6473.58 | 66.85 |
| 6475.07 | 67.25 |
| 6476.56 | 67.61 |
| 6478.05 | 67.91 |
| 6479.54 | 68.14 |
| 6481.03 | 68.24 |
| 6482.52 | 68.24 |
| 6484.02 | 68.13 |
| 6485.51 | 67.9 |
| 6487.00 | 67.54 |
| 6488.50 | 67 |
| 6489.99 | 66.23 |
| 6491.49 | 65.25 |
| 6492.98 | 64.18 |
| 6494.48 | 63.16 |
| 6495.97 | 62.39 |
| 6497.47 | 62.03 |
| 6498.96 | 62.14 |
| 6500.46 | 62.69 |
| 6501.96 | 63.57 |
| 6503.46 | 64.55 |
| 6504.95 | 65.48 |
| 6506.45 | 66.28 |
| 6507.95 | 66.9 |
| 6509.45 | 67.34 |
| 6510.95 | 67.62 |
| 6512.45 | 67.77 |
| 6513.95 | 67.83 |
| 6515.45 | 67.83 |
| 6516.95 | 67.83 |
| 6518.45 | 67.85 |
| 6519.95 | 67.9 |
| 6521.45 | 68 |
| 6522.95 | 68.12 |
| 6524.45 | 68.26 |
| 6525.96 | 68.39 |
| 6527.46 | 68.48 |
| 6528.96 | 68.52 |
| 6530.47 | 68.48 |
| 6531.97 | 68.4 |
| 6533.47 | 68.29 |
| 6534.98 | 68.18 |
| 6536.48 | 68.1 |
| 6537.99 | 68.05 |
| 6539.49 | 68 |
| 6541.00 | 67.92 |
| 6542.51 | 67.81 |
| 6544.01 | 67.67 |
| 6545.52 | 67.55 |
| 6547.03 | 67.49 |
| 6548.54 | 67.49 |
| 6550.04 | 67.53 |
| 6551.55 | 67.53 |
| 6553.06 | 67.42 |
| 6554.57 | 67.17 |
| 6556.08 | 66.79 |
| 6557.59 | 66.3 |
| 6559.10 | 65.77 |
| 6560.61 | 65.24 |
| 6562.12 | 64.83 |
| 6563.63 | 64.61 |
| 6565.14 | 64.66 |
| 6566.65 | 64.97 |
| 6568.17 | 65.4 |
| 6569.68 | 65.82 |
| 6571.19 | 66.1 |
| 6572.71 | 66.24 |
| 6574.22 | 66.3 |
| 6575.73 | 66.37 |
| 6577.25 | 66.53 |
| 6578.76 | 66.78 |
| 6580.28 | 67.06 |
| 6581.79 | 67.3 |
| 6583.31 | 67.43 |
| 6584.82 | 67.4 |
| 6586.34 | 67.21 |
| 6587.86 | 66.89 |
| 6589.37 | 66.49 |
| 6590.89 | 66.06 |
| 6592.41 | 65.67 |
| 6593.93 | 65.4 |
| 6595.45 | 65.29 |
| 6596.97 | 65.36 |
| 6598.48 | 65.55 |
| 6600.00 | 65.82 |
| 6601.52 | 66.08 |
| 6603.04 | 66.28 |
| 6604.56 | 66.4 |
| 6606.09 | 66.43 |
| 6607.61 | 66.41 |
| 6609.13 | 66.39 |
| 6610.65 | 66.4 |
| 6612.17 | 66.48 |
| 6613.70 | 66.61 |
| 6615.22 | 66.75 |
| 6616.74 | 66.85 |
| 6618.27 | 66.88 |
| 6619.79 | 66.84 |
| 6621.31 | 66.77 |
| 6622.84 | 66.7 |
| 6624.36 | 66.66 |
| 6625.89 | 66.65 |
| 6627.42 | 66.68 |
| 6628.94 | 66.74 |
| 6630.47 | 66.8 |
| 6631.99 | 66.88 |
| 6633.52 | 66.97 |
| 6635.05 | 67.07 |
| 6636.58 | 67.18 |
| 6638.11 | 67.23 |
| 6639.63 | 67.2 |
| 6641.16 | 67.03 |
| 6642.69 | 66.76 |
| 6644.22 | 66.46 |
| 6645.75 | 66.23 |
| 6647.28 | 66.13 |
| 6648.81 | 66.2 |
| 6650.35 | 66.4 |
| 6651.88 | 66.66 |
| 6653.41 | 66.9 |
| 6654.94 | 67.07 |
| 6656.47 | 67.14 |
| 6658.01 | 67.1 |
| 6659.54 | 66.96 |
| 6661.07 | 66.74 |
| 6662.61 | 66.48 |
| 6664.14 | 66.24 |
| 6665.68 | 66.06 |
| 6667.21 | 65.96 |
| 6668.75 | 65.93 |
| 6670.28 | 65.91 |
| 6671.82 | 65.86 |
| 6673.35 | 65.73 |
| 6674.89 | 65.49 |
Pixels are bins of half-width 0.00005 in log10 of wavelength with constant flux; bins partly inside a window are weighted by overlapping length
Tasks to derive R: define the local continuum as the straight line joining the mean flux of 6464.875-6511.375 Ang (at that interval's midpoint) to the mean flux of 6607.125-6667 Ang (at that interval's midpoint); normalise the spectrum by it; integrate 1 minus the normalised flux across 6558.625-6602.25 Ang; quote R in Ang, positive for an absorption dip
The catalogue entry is 0.23 Ang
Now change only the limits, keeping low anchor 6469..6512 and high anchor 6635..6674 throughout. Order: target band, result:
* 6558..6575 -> 0.2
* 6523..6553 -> -0.8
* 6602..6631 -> -0.1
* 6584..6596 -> 0.0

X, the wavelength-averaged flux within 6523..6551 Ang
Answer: 68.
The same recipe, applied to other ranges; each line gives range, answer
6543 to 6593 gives 66.5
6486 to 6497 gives 65.1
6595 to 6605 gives 65.9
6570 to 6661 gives 66.6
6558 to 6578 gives 65.6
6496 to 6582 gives 66.7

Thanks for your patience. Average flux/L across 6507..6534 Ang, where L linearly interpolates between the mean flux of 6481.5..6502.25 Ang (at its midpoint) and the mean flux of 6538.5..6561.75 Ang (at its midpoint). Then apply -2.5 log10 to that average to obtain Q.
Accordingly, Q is -0.03 mag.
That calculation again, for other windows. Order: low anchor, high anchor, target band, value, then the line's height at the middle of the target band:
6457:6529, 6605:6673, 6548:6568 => 0.005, 66.4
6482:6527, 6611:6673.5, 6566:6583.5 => 0.003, 66.5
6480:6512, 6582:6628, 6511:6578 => -0.020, 66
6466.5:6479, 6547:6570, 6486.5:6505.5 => 0.036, 66.4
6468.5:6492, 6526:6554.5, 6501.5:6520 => 0.011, 67.5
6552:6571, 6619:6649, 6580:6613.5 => -0.001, 66.3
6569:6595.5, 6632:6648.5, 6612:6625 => -0.001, 66.7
